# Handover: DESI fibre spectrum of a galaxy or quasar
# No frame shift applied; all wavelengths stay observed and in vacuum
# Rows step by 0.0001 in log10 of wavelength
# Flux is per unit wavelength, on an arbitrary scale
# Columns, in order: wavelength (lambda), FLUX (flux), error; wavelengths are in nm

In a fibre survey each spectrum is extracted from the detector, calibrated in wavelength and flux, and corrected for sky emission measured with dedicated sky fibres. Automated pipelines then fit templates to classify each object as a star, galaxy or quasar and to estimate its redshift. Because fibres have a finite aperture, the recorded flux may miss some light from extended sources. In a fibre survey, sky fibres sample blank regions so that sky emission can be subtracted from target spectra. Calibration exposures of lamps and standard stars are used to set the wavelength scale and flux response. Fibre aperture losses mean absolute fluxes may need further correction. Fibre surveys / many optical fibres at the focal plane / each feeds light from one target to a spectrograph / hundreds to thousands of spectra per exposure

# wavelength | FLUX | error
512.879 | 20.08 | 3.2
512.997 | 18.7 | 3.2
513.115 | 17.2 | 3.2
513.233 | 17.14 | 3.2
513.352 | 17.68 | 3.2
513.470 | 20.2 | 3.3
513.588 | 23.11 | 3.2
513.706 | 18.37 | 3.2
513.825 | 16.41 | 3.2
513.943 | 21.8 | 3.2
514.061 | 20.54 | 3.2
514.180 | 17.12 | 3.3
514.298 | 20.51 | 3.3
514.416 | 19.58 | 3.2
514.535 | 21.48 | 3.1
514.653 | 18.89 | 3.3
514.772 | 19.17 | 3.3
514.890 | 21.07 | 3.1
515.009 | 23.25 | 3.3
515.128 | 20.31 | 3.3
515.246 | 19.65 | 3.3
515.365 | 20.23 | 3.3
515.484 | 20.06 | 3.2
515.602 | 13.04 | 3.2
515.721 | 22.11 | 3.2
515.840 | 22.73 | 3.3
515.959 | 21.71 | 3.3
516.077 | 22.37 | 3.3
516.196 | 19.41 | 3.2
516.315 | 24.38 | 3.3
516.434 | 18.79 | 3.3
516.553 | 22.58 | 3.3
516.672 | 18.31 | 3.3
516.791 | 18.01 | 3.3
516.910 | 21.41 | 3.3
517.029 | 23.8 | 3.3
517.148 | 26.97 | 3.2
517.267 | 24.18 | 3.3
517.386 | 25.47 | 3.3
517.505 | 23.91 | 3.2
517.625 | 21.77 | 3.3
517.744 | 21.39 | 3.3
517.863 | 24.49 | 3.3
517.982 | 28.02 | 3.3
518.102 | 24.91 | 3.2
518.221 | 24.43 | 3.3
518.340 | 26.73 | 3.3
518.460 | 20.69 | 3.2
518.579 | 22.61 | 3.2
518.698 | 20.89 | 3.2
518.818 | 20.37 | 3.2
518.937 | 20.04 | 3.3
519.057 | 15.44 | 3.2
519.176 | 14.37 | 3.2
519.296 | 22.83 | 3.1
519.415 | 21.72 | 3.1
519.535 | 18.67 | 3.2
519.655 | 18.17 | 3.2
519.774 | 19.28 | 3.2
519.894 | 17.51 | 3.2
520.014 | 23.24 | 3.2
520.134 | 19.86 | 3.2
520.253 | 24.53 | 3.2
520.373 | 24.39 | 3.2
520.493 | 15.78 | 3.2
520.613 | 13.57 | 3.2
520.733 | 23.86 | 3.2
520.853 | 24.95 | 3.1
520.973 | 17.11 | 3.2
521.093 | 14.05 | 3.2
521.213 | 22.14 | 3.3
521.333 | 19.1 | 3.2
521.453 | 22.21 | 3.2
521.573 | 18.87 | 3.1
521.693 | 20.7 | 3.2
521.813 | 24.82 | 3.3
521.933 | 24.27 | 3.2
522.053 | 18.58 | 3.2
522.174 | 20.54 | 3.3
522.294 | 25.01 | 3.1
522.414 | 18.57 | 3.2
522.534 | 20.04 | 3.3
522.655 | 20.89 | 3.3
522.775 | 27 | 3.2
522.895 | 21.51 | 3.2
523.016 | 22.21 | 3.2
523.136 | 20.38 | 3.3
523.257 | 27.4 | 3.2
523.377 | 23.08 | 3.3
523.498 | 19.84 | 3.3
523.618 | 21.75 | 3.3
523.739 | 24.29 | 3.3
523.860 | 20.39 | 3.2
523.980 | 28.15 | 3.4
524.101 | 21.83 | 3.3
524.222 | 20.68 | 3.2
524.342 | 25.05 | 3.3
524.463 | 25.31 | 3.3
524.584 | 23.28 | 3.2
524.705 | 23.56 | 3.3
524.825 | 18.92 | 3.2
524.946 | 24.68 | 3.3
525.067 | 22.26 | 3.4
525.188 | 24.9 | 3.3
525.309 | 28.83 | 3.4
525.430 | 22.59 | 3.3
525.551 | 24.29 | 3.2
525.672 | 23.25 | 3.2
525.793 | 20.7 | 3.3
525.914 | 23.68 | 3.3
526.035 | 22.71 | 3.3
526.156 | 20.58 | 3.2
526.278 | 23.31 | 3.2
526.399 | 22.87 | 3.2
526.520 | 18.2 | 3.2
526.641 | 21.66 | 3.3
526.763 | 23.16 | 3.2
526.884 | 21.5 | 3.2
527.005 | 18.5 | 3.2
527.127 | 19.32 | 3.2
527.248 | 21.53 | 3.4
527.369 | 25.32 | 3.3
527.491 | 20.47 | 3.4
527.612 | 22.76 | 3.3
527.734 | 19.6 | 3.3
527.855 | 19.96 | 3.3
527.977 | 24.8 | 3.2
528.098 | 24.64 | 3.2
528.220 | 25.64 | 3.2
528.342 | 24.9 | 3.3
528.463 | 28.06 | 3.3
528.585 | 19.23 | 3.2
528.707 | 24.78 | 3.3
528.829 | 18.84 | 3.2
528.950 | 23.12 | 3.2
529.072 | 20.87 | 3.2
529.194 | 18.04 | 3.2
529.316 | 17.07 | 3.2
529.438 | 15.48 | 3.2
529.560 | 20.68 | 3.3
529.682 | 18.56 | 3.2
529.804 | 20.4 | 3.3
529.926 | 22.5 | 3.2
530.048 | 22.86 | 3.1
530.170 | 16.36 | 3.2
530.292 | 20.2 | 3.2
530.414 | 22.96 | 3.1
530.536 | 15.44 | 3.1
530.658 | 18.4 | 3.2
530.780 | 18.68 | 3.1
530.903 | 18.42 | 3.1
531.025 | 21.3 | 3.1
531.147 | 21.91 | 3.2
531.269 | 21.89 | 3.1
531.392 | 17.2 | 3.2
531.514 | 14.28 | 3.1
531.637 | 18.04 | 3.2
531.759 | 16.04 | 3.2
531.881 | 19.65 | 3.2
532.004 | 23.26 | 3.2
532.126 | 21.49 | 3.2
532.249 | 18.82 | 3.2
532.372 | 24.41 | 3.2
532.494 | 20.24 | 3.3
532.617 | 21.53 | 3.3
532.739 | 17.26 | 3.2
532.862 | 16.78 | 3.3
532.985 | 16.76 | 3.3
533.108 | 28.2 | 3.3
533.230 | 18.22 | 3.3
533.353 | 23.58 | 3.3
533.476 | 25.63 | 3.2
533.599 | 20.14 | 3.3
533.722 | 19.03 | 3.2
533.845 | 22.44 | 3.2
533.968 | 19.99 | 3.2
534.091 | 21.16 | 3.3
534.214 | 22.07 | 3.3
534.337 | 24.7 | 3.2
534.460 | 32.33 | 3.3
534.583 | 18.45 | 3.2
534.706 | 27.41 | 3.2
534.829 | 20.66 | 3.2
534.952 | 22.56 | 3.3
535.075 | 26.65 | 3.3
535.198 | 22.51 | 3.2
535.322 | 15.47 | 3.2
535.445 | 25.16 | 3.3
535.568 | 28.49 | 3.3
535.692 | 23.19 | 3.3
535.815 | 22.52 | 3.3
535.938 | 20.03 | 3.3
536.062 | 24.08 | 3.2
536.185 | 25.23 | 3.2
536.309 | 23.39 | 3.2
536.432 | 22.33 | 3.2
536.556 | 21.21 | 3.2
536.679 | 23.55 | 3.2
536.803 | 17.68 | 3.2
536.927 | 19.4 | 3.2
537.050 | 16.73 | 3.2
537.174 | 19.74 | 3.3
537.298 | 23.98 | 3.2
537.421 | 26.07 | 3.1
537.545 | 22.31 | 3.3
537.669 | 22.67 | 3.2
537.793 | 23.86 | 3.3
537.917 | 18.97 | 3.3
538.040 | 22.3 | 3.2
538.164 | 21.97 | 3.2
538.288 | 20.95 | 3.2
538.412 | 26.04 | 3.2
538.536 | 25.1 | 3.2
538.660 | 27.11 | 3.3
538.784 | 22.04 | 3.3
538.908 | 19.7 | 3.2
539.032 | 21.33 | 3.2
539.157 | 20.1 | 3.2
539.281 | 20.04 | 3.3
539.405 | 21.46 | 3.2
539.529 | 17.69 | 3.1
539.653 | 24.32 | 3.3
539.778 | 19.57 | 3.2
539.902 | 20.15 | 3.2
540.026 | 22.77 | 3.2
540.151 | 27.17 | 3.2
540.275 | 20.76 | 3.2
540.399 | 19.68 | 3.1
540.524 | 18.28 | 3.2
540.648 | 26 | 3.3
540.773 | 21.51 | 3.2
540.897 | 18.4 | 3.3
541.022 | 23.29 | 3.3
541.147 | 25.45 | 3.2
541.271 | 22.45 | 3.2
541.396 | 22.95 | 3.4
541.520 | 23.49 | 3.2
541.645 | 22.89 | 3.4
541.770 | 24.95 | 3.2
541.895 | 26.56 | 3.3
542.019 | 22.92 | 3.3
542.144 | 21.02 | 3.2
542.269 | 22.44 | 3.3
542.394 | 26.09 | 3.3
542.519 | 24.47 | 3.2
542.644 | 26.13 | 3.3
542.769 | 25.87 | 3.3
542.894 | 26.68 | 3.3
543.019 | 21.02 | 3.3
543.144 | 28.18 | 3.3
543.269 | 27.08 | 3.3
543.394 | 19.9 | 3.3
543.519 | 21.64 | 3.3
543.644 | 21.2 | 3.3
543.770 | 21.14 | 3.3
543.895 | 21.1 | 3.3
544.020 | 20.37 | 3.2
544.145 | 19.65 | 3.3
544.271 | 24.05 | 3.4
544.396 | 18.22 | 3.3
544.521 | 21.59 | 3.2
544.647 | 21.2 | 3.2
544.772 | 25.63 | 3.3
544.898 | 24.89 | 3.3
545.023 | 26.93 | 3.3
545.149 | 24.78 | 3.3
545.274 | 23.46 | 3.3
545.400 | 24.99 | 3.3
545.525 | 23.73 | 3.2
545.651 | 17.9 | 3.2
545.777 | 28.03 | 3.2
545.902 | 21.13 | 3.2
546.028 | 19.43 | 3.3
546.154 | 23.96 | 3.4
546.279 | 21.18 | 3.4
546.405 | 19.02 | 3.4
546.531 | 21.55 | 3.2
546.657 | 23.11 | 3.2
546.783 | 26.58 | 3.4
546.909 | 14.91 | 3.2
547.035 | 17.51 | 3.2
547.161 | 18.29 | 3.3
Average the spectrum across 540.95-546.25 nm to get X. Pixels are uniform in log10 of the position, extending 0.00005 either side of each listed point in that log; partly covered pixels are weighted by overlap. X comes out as 23.3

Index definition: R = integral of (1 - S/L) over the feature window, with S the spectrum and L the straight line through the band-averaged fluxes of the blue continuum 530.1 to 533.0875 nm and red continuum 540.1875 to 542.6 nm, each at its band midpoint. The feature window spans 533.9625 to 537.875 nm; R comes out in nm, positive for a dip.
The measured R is -0.34 nm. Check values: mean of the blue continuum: 19.4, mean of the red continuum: 22.9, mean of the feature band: 22.7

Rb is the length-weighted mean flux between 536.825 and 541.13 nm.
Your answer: 21.8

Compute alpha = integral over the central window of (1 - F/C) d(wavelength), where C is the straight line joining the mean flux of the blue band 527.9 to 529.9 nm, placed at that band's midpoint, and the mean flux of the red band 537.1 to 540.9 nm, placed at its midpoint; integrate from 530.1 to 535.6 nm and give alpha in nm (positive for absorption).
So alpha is 0.19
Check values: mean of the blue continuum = 21.6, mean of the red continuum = 22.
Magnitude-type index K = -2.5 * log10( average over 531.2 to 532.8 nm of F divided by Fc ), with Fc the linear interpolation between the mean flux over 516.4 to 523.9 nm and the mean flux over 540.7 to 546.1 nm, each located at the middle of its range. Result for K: 0.14 mag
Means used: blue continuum 21.5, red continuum 23.1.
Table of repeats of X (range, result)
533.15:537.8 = 22.5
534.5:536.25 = 23.1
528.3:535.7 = 21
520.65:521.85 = 20.6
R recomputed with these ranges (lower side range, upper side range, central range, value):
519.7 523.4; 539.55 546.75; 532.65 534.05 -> 0.08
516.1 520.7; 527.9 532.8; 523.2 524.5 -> -0.15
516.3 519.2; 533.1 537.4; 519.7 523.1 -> 0.22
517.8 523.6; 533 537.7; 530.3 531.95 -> 0.25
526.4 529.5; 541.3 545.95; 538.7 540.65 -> 0.14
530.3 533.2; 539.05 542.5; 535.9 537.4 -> -0.03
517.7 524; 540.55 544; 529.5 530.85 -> 0.15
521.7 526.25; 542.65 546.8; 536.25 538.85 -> 0.07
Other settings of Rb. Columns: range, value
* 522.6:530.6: 22.1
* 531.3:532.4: 19.1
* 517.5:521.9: 21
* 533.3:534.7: 22.9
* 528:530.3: 21.2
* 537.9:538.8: 23.3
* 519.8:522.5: 20.6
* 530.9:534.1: 20.3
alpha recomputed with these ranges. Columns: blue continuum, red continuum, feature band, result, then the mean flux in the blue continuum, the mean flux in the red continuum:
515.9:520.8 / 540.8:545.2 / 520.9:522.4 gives 0.078 nm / 21.5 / 23.3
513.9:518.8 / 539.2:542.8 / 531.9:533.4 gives 0.102 nm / 21.7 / 22.7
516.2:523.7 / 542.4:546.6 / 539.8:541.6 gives 0.037 nm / 21.5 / 23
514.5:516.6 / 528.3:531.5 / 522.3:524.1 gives -0.194 nm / 20.6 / 20.2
